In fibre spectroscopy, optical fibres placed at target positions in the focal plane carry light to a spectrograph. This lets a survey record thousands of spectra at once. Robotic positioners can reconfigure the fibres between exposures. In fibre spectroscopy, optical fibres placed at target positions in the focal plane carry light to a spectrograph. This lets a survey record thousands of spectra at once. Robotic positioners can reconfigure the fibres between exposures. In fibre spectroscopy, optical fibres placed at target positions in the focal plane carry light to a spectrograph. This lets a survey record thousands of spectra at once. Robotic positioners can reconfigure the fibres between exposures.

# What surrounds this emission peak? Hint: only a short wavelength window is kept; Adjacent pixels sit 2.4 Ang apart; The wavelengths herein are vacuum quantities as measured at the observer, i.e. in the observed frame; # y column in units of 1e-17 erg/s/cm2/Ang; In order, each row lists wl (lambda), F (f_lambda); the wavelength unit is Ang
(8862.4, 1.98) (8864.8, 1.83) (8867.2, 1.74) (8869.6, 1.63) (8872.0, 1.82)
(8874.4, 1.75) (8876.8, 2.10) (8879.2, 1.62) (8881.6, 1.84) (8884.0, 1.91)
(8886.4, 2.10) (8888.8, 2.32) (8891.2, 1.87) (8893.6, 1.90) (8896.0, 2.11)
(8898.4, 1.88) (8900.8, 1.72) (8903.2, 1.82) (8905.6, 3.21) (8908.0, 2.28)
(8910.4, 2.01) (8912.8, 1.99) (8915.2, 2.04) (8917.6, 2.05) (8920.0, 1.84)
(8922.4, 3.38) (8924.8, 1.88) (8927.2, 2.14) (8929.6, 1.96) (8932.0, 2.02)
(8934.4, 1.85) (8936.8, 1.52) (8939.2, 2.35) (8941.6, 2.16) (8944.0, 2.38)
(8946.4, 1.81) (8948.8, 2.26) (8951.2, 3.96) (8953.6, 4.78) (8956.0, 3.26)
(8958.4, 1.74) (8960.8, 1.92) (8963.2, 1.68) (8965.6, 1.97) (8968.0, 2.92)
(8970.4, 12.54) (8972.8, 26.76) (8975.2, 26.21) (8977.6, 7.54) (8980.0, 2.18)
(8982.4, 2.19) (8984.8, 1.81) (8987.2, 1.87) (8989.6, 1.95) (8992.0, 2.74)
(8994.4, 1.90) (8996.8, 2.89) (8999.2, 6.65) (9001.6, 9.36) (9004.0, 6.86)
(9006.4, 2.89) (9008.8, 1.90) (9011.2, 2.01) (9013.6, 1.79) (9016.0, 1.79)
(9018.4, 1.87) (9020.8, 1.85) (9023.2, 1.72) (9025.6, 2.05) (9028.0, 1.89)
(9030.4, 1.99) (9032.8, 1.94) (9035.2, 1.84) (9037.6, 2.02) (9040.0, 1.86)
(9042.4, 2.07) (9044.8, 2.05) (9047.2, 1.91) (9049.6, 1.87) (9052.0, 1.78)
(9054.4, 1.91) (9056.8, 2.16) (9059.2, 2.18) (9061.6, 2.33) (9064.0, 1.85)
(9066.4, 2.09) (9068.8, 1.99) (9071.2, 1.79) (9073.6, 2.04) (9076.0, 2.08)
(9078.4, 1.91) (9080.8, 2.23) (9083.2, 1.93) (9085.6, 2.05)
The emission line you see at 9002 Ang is [N II]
